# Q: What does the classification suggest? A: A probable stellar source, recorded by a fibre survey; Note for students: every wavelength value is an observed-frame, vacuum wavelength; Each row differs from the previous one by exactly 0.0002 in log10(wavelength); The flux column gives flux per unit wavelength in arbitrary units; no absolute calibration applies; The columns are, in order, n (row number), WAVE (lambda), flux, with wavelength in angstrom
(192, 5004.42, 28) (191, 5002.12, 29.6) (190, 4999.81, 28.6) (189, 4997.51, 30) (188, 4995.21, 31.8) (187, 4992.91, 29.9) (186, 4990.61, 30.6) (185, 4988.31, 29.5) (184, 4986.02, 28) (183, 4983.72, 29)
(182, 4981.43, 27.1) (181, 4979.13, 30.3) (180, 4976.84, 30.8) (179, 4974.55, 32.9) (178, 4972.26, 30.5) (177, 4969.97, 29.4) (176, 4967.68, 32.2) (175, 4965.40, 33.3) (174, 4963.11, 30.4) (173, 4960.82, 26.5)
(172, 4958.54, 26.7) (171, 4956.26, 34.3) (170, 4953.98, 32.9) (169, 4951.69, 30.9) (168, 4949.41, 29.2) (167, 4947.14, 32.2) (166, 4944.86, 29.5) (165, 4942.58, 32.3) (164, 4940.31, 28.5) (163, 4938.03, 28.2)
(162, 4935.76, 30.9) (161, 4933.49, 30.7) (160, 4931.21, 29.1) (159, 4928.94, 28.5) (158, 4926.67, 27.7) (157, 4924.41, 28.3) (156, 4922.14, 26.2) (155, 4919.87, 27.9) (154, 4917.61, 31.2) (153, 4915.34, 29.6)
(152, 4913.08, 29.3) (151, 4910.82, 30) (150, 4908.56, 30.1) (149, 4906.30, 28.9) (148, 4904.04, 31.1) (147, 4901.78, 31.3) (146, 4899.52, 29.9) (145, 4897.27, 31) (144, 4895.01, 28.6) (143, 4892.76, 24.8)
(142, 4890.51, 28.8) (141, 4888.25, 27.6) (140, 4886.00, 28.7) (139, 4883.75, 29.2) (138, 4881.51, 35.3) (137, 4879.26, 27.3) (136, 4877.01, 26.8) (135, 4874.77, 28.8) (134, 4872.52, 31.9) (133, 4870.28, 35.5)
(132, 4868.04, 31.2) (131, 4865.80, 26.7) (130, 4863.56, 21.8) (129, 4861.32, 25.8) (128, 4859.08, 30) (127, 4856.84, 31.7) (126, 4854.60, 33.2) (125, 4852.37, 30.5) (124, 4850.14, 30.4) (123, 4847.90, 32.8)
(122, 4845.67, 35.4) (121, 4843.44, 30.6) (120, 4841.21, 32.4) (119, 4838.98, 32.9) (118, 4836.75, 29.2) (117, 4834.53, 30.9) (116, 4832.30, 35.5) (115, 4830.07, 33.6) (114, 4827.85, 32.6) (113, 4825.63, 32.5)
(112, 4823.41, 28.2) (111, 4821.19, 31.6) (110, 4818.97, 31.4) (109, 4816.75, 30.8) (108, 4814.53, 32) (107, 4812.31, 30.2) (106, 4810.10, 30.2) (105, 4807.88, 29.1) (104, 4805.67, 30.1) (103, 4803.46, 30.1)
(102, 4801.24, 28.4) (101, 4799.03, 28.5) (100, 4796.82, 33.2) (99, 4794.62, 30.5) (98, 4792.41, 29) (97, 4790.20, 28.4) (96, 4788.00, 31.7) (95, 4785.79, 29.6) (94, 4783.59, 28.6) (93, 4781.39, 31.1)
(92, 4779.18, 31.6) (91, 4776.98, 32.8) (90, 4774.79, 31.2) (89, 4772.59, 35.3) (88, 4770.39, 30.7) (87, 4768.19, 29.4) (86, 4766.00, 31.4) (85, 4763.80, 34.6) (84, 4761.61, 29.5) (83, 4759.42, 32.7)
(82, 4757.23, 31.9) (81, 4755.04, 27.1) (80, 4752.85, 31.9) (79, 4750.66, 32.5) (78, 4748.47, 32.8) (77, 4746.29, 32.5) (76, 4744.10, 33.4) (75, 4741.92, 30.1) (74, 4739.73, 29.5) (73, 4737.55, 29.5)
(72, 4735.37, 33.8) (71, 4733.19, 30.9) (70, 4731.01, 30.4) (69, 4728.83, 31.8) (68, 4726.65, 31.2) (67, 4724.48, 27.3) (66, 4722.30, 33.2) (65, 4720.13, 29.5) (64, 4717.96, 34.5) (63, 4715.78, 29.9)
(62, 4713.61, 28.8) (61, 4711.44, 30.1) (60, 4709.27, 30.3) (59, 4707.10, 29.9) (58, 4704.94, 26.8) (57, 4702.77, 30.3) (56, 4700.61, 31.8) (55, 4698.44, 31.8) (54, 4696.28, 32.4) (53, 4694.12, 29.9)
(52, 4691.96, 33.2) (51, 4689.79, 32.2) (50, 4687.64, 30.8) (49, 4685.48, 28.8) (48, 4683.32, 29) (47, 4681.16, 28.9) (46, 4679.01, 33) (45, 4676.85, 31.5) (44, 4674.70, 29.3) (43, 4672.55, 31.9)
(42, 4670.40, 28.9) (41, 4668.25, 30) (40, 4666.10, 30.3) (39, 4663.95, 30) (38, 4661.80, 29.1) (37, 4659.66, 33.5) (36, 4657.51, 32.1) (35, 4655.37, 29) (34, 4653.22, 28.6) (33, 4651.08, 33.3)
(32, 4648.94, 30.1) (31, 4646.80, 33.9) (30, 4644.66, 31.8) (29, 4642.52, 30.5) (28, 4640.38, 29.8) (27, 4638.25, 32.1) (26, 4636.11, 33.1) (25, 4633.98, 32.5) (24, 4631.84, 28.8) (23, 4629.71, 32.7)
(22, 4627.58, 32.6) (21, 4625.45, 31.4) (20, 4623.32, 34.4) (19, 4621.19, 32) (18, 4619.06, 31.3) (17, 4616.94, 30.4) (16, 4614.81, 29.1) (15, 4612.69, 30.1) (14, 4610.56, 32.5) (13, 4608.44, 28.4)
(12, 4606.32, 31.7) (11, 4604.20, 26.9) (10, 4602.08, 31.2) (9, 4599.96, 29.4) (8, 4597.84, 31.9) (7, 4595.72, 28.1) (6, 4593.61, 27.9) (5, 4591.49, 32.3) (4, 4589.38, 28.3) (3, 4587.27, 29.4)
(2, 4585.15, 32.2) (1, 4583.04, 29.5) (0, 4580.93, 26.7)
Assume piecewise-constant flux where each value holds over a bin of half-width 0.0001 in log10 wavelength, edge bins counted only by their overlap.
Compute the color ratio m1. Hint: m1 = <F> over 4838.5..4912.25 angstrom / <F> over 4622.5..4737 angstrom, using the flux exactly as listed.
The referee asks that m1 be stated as 1.0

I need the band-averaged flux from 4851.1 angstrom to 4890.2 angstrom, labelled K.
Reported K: 29.5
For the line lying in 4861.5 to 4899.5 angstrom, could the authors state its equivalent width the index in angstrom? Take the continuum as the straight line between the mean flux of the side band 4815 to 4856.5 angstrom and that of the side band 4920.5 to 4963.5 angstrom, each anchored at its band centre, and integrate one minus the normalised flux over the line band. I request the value 2.4 angstrom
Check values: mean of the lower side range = 31.9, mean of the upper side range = 29.6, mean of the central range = 29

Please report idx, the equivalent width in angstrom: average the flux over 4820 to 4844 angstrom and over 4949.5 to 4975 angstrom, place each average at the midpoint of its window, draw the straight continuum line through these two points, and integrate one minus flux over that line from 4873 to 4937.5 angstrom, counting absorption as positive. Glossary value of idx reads 4.2 angstrom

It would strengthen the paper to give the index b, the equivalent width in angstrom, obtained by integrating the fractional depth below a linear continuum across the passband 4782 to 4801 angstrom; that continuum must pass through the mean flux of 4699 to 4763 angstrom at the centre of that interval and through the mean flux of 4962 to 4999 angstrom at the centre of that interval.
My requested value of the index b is 0.5 angstrom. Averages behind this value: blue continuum 30.9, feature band 29.9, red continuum 30.3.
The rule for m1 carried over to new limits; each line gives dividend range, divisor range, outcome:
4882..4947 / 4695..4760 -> 0.95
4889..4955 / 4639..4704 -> 0.96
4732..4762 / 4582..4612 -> 1.05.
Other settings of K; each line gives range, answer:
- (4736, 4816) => 30.9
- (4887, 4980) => 29.8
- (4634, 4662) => 31.4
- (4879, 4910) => 29.5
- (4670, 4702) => 30.9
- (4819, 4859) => 31.9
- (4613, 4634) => 31.4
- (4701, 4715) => 29.5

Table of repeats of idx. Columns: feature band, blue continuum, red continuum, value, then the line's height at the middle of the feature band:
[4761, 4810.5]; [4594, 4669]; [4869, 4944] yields -0.9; 30.1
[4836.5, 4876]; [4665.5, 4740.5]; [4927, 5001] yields -0.4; 30.3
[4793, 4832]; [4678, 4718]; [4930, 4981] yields -0.4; 30.5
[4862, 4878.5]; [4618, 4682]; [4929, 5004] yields 0.9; 30.5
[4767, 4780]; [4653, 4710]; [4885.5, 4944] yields -0.8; 30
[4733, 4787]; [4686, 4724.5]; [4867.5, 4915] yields -1.6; 30.5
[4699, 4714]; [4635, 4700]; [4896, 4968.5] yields 0.5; 30.8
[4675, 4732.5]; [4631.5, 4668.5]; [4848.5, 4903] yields 0.1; 30.7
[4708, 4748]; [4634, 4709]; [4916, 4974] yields -0.4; 30.6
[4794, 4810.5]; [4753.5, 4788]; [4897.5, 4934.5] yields 0.4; 30.8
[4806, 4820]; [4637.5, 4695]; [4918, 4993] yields -0.1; 30.3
